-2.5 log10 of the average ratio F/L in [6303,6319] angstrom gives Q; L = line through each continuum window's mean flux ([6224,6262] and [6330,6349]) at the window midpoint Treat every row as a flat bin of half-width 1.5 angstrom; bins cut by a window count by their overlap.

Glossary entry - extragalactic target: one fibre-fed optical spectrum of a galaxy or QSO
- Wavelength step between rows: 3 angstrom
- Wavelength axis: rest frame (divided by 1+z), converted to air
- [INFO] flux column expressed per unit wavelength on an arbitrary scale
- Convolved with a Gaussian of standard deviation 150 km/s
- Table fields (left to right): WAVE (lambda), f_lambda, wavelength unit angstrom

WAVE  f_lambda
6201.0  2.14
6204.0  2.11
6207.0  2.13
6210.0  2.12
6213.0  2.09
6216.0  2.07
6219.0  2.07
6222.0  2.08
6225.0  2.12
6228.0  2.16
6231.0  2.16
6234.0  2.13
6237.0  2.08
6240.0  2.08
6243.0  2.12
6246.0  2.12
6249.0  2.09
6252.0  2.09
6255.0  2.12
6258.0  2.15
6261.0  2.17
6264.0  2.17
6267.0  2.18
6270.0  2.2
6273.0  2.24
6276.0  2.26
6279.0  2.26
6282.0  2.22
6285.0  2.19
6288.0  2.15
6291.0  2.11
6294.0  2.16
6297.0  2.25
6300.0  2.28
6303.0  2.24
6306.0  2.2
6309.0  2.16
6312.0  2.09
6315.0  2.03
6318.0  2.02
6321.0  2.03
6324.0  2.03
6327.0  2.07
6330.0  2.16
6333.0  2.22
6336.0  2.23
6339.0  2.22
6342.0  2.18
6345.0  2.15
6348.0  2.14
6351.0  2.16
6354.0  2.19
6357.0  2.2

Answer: 0.03 mag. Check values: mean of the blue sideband 2.12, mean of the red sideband 2.19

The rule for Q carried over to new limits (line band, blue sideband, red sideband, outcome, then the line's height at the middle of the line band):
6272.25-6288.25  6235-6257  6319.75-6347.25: -0.053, 2.12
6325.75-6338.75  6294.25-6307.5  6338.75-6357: 0.008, 2.19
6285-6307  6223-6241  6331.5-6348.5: -0.017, 2.16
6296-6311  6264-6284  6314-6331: -0.050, 2.12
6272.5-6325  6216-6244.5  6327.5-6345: -0.001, 2.16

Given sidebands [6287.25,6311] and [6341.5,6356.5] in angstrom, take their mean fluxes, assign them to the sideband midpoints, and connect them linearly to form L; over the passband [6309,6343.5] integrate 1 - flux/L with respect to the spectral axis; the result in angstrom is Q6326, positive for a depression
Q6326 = 0.9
